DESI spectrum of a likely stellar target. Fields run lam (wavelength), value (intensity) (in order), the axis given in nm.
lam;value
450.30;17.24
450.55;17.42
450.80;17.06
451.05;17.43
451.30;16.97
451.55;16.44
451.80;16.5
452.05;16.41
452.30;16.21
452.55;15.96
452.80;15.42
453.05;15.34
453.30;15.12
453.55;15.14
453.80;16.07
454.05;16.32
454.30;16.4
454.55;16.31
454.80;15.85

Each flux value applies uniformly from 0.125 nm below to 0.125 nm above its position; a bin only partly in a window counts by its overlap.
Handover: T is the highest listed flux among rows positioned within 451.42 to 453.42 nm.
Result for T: 16.5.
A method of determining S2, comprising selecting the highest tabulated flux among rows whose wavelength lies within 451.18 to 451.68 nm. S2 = 16.97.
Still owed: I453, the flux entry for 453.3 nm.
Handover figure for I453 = 15.12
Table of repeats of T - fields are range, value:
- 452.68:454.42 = 16.4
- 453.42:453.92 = 16.07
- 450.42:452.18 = 17.43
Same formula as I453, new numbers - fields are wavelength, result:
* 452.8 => 15.42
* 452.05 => 16.41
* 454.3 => 16.4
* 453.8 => 16.07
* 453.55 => 15.14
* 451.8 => 16.5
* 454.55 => 16.31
